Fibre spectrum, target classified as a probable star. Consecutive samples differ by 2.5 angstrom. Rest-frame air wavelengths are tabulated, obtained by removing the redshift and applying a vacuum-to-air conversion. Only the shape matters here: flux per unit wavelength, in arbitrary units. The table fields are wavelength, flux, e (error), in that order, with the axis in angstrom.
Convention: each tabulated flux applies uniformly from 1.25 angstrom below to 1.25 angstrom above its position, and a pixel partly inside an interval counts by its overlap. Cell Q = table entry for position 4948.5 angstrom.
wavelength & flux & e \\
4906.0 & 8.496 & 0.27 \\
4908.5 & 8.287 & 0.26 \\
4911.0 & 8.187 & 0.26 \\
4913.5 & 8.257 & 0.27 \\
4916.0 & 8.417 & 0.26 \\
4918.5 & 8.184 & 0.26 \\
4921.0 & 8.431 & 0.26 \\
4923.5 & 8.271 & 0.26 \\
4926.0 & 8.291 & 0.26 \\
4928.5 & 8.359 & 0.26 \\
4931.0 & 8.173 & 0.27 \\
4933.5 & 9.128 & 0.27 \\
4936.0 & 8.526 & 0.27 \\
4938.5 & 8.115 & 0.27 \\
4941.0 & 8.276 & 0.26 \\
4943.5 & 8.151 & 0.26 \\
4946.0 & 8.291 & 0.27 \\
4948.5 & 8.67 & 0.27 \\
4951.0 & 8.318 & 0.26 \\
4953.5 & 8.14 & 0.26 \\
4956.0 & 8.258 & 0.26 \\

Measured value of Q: 8.67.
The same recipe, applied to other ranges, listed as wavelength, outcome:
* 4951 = 8.318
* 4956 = 8.258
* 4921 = 8.431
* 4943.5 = 8.151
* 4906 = 8.496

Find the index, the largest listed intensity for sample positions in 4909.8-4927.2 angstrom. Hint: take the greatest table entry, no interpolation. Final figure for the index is 8.431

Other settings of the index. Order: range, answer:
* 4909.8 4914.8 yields 8.257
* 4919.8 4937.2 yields 9.128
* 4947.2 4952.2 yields 8.67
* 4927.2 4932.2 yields 8.359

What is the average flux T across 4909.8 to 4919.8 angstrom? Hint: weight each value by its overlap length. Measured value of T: 8.26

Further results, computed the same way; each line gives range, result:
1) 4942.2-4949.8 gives 8.37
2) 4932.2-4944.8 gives 8.44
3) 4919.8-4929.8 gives 8.34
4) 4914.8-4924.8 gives 8.33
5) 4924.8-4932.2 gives 8.27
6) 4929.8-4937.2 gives 8.61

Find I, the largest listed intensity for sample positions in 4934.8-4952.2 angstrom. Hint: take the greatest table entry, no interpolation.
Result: 8.67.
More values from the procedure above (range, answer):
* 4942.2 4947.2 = 8.291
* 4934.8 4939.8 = 8.526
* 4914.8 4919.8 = 8.417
